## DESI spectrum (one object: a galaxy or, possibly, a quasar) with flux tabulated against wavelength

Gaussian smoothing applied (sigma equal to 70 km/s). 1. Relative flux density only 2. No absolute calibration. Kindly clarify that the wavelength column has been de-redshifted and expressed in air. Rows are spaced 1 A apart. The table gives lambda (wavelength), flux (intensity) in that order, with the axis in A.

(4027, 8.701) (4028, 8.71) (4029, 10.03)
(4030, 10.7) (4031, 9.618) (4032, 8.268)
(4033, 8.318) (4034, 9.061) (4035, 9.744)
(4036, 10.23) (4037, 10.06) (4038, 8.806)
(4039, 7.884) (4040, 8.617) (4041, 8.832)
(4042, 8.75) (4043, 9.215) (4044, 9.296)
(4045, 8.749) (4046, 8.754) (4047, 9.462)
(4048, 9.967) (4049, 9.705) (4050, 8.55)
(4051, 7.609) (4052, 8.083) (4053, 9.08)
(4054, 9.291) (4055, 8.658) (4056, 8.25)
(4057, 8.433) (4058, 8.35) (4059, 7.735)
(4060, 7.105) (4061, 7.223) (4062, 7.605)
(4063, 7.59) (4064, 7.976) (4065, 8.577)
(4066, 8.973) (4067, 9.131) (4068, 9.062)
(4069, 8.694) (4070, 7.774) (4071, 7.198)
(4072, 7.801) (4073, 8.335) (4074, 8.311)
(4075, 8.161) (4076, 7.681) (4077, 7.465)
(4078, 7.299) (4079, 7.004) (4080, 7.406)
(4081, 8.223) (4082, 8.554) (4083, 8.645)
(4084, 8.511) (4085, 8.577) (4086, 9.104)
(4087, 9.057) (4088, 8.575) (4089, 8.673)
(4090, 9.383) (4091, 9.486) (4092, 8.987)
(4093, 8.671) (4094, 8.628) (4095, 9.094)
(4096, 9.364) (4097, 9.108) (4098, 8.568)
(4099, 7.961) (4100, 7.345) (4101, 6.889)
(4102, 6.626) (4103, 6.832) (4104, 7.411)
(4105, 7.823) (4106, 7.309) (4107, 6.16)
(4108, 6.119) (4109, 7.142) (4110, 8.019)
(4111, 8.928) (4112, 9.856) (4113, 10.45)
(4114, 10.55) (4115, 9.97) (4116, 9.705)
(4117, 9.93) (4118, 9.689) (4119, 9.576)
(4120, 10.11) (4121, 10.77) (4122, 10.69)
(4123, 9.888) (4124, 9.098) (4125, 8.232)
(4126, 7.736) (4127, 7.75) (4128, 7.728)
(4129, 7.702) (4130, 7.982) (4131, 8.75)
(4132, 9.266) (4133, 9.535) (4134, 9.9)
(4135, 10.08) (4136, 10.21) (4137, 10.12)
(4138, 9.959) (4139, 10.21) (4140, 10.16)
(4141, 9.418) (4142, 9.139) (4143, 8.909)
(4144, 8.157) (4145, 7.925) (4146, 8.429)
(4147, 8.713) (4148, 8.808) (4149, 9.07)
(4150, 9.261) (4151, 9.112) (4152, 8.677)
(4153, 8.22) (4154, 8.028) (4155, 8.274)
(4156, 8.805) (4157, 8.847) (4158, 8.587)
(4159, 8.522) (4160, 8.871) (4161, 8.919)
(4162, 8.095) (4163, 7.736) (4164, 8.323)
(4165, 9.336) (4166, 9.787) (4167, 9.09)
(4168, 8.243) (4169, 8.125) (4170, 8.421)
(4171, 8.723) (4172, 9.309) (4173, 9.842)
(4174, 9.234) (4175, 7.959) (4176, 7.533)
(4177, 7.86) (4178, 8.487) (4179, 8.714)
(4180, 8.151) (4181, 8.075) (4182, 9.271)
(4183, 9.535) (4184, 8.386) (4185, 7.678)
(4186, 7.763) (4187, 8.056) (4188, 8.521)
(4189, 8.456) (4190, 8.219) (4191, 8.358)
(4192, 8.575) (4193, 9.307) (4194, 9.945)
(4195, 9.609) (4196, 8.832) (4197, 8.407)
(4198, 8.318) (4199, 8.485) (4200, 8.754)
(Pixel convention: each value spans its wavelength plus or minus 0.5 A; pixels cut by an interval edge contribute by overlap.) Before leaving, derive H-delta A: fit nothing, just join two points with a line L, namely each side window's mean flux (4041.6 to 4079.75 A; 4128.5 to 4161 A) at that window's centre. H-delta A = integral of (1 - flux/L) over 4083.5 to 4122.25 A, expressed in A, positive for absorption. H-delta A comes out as -0.1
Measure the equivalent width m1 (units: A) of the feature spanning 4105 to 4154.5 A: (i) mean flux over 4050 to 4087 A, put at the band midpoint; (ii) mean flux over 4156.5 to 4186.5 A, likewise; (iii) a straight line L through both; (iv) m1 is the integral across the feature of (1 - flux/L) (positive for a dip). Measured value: -3.4 A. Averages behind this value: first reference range 8.17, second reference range 8.58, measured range 8.99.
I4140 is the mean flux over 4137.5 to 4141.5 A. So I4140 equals 9.94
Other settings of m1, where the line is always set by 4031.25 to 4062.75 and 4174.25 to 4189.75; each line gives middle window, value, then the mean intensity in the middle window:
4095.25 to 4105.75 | 0.9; 7.81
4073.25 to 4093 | 0.5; 8.38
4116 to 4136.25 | -1.8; 9.23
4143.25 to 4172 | -0.8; 8.63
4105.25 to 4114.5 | 0.3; 8.27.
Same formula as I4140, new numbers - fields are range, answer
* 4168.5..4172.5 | 8.64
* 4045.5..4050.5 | 9.29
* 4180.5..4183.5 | 8.96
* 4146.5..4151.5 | 8.99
